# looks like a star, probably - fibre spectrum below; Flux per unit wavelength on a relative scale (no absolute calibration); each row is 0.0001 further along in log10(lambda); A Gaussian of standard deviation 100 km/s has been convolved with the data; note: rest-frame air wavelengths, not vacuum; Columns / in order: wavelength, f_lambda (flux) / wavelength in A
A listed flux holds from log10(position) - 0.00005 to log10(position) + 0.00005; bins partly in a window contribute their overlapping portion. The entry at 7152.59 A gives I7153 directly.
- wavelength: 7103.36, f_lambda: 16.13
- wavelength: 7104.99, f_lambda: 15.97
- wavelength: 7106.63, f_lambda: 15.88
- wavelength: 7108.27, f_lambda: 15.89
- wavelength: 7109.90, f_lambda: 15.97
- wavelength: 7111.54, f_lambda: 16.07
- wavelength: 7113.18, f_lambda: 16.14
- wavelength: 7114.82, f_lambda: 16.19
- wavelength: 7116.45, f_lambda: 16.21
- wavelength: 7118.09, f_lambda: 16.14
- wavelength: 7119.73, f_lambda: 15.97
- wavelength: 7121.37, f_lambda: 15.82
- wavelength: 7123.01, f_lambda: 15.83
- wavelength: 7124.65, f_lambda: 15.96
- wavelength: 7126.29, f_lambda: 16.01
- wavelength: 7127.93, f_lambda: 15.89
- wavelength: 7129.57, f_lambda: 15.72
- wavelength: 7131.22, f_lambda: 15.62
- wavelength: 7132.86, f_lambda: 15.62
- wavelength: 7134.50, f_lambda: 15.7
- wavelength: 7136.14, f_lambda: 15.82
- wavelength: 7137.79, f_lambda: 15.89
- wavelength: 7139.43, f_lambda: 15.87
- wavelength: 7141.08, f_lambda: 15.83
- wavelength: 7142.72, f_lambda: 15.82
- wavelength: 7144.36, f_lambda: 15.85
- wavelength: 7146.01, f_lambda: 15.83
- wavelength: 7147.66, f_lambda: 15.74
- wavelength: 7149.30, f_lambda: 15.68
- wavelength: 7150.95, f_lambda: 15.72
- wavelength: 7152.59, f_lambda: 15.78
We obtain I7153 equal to 15.78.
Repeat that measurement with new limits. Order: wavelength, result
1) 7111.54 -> 16.07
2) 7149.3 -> 15.68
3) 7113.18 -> 16.14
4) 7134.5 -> 15.7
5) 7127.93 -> 15.89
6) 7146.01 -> 15.83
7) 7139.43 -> 15.87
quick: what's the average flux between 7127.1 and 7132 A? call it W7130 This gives 15.7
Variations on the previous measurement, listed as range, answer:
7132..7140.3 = 15.8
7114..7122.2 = 16.1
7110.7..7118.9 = 16.2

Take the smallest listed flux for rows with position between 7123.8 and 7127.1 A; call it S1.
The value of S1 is 15.96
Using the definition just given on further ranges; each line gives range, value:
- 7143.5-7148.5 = 15.74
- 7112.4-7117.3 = 16.14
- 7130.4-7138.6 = 15.62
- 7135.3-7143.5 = 15.82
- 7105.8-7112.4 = 15.88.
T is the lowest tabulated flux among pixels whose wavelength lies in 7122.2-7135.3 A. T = 15.62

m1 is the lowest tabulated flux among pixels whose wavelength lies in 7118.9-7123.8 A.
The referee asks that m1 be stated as 15.82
